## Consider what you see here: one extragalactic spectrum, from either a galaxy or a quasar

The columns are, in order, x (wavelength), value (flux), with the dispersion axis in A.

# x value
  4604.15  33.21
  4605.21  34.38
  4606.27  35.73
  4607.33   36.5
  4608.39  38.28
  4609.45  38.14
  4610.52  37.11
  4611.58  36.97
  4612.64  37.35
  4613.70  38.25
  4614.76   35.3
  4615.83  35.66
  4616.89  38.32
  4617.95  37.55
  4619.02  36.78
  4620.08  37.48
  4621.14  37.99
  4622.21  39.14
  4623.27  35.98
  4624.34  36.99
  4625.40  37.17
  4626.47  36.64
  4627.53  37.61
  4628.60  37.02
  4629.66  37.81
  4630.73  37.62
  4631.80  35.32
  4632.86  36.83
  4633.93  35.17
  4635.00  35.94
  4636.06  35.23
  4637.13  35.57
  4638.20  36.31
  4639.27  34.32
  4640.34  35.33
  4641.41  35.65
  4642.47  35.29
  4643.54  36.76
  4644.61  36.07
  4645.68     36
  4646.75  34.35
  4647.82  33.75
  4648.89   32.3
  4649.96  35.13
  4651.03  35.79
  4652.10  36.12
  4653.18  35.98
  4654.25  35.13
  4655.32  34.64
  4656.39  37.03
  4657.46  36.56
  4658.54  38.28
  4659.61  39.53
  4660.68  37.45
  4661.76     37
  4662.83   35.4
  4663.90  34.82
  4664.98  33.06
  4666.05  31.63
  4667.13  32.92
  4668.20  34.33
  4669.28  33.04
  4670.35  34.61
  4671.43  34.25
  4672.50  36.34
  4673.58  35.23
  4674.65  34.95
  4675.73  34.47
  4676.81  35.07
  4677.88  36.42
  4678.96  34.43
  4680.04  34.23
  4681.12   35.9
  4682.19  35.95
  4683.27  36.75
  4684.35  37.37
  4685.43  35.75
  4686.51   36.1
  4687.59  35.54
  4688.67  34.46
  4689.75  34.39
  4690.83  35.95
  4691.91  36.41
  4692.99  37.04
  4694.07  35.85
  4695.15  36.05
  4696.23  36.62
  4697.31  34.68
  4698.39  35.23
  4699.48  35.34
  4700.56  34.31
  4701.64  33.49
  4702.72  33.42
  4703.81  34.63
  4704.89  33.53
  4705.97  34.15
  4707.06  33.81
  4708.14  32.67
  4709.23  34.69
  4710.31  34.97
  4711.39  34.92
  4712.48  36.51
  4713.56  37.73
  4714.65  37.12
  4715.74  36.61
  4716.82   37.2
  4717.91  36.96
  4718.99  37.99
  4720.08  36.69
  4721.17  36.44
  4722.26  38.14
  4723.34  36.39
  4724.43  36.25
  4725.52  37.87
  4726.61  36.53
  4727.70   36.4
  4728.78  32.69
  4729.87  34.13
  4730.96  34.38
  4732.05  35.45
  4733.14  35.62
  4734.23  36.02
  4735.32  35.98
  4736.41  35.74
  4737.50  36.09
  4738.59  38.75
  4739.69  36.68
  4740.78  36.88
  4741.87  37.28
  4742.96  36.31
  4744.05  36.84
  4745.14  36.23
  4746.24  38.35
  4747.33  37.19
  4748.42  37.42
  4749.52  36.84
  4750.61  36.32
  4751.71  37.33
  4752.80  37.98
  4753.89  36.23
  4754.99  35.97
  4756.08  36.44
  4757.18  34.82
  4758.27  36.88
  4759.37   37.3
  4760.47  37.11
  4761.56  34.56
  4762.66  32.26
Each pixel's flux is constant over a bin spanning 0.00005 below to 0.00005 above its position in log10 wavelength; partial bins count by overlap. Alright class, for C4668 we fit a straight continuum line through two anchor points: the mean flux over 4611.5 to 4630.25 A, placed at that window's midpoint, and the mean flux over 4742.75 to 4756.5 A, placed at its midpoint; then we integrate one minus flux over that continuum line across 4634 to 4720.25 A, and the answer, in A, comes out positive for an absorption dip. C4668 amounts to 3.91 A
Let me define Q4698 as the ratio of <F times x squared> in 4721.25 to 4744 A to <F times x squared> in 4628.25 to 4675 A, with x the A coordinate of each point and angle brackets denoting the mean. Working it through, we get 1.1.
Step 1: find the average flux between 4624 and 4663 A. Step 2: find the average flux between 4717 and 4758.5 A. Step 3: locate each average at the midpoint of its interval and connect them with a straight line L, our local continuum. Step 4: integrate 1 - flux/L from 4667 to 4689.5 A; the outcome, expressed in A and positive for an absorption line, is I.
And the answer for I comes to 0.7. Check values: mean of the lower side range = 36.1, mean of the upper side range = 36.5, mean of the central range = 35.2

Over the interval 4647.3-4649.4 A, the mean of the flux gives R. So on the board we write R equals 33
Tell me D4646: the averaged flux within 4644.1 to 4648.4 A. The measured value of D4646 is 35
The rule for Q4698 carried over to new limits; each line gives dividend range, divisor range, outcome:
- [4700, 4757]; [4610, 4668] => 1.04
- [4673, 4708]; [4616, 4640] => 0.98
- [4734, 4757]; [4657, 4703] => 1.07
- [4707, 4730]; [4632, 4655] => 1.05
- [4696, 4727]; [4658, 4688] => 1.02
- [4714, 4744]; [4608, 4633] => 1.02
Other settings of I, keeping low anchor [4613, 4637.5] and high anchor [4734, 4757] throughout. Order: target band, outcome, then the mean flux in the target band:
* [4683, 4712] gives 1.3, 35.1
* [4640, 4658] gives 0.7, 35.4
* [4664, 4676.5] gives 0.9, 34.1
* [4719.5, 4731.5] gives 0.3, 36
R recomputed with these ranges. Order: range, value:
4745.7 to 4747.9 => 37.9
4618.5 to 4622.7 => 37.9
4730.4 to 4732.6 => 34.9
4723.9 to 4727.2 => 36.8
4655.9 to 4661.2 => 37.8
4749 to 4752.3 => 36.9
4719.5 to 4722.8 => 37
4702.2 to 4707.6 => 33.9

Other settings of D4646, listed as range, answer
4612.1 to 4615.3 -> 37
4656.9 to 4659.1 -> 37.4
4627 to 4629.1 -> 37.3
